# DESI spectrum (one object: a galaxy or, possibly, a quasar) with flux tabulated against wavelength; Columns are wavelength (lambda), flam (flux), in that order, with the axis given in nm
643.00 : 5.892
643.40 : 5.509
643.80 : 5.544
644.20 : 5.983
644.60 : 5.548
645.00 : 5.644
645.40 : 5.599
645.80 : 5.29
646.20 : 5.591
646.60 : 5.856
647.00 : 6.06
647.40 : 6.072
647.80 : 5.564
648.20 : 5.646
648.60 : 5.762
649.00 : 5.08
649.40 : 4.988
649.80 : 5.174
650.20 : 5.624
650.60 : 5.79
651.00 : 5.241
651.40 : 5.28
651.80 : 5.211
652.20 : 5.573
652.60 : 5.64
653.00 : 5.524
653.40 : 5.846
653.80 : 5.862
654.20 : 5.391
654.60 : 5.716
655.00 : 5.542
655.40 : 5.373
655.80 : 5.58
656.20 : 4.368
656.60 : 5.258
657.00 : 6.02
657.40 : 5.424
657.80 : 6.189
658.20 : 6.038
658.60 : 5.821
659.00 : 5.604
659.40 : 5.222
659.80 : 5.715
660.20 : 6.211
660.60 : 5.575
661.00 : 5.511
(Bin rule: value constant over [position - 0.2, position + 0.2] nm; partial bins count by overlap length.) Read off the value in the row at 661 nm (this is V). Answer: 5.511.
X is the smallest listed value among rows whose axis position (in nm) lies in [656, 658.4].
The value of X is 4.368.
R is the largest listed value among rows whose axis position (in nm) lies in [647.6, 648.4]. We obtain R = 5.646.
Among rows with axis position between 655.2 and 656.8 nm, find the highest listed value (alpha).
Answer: 5.58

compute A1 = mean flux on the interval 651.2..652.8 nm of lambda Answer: 5.43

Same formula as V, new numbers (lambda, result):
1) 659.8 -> 5.715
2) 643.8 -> 5.544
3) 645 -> 5.644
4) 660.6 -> 5.575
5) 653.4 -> 5.846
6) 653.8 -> 5.862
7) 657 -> 6.02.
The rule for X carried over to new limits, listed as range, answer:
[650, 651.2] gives 5.241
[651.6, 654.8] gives 5.211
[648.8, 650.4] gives 4.988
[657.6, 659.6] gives 5.222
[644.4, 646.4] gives 5.29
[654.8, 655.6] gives 5.373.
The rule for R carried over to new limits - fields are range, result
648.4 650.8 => 5.79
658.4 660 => 5.821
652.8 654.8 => 5.862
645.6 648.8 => 6.072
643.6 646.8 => 5.983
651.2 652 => 5.28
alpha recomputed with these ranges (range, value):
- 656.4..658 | 6.189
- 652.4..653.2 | 5.64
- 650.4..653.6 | 5.846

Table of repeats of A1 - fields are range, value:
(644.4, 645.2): 5.6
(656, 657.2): 5.22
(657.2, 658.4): 5.88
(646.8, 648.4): 5.84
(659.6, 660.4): 5.96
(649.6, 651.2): 5.46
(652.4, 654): 5.72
